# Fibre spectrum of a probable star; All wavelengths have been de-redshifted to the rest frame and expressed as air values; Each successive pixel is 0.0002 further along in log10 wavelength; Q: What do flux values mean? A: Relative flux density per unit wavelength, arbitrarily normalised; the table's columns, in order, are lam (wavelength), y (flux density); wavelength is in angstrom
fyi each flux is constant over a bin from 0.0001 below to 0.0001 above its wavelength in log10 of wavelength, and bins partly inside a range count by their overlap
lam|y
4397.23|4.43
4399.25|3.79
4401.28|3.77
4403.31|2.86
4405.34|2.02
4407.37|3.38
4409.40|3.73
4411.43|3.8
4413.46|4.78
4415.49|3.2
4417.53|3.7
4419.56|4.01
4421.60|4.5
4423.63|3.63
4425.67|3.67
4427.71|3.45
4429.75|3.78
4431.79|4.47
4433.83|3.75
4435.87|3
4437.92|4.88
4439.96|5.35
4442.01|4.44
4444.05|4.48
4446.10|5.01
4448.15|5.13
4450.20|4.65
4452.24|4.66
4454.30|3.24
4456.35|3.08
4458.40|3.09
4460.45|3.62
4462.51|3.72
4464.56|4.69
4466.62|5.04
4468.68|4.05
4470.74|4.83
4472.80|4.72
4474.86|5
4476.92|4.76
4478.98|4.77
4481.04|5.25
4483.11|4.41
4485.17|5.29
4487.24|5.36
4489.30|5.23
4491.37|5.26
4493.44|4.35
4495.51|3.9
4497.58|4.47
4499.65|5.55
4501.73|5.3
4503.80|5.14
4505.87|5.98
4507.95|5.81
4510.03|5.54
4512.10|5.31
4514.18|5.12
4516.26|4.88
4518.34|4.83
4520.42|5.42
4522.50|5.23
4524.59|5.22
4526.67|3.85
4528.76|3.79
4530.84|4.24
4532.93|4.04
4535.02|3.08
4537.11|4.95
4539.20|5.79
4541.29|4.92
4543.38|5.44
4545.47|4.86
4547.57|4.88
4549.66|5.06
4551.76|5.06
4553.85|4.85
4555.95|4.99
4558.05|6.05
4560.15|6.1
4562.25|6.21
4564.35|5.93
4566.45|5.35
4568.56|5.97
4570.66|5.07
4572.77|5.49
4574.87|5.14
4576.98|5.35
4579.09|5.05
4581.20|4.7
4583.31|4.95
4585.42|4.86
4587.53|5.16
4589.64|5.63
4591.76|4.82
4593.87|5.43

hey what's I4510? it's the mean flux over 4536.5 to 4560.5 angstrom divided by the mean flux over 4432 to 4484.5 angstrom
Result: 1.19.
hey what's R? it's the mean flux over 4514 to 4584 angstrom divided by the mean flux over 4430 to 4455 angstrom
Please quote 1.14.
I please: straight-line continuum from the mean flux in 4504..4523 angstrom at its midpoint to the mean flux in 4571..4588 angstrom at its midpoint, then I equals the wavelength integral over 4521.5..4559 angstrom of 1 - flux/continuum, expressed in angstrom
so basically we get 3.17 angstrom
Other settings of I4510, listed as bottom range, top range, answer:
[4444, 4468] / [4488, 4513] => 1.23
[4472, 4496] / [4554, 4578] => 1.14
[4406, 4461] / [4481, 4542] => 1.22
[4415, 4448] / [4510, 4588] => 1.23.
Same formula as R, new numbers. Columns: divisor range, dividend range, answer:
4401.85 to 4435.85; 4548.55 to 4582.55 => 1.48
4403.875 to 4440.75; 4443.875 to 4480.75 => 1.15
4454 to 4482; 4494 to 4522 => 1.20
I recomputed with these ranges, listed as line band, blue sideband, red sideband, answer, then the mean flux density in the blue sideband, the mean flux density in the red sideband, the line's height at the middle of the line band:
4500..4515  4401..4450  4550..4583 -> -2.1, 3.97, 5.4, 4.8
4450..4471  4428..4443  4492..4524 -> 2.4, 4.2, 5.12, 4.52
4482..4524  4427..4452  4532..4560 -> -3.5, 4.39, 4.96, 4.73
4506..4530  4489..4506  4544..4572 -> 0.4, 4.96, 5.41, 5.11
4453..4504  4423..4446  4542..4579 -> 0.2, 4.13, 5.39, 4.57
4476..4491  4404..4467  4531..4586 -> -2.0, 3.98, 5.15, 4.44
